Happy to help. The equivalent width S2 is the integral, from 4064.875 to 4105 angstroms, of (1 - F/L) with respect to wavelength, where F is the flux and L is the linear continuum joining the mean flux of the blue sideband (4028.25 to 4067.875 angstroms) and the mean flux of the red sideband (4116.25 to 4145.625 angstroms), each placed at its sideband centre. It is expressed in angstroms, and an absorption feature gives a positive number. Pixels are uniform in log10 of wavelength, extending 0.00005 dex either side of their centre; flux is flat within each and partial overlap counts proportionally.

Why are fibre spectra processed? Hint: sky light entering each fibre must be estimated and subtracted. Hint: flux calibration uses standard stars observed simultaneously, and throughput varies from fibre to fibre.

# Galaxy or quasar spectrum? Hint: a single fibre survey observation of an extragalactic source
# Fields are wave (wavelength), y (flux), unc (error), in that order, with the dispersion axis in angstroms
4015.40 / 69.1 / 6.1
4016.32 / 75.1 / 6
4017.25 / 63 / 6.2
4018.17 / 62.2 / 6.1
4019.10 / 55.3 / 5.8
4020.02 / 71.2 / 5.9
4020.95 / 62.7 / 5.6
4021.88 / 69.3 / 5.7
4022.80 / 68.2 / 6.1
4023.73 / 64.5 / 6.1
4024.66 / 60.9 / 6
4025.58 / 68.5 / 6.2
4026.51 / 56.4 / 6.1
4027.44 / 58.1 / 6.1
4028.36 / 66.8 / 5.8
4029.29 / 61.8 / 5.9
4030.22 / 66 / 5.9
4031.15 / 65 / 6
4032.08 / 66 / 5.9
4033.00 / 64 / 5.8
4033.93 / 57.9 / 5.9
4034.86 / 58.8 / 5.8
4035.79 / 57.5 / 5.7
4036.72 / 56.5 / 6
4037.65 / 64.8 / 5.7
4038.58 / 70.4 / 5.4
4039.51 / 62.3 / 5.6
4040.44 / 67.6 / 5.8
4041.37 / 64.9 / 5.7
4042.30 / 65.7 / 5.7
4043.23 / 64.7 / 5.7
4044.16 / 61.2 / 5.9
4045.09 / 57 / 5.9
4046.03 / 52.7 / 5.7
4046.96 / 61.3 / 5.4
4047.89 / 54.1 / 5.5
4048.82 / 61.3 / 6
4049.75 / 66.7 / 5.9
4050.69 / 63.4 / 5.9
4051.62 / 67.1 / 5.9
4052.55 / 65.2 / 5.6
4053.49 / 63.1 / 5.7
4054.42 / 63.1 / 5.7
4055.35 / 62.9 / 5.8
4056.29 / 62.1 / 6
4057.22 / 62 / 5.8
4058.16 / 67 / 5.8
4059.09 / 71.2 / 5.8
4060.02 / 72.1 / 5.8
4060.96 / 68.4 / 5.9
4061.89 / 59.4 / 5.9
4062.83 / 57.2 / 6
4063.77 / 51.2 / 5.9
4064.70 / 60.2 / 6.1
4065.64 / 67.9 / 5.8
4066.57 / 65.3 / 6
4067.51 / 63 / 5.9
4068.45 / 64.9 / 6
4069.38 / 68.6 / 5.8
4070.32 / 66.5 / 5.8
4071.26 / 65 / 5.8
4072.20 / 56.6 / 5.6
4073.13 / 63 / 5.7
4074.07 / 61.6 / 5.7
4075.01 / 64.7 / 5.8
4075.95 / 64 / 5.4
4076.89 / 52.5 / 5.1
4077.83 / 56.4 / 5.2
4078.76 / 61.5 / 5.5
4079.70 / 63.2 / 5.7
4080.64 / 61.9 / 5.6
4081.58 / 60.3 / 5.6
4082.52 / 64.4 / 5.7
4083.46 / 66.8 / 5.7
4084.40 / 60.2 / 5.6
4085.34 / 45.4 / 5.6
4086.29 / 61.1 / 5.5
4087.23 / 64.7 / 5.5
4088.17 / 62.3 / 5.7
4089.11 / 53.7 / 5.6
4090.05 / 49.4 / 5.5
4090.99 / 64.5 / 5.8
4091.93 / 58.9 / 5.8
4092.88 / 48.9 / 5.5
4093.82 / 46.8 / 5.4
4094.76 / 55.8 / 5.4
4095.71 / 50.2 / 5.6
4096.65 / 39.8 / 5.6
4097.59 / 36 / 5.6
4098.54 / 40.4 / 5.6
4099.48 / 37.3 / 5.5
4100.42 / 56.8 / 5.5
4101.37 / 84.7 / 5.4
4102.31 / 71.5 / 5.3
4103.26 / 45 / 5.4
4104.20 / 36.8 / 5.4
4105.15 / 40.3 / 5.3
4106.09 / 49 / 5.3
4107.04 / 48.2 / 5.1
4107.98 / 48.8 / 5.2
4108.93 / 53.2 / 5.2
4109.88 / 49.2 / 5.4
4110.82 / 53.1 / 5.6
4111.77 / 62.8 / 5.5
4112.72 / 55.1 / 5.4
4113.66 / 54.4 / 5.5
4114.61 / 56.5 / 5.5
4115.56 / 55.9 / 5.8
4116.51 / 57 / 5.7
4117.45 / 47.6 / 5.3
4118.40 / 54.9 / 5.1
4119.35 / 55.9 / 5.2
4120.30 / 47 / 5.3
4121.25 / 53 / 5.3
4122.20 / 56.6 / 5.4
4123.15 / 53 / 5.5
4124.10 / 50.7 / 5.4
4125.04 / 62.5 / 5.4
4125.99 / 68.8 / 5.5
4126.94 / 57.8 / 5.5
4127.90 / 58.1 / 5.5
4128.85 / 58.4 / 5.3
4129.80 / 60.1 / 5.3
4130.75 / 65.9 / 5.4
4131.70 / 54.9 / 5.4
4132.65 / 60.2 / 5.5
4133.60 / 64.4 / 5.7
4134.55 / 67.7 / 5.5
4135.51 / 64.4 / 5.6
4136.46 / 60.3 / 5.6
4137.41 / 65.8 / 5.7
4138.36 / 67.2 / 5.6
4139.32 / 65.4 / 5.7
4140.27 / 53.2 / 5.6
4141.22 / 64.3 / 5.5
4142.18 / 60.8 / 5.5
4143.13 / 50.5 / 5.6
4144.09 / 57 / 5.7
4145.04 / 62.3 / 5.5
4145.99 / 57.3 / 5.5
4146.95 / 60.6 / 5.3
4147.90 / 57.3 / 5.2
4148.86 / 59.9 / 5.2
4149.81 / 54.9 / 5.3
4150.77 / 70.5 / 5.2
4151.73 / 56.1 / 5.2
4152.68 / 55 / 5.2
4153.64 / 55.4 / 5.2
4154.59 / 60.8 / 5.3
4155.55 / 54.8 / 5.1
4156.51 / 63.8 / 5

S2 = 2.30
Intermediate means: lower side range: 62.9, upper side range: 58.9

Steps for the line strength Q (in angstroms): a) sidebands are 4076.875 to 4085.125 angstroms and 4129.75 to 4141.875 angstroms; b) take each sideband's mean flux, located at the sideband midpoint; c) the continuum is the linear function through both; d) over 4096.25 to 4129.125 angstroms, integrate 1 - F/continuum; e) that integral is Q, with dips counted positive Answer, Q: 4.7 angstroms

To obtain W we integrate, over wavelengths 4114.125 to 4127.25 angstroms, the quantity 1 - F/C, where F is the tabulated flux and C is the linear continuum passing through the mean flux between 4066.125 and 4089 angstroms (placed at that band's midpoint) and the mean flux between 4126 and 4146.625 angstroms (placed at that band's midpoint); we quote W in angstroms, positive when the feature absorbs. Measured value 1.2 angstroms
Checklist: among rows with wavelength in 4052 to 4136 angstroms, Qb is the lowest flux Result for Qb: 36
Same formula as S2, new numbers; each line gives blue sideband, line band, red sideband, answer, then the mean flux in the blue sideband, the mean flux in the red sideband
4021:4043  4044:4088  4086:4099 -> -3.87 angstroms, 63.6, 52.2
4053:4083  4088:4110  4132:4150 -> 3.89 angstroms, 62.9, 60.8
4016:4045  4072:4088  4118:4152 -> 0.27 angstroms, 63.6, 59.4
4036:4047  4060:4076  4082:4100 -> -1.60 angstroms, 62.3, 53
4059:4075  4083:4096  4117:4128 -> 0.83 angstroms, 63.5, 55.4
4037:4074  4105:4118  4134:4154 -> 1.88 angstroms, 63.3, 60.3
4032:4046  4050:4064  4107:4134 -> -0.71 angstroms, 62.2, 56.1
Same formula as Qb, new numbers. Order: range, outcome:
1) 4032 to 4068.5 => 51.2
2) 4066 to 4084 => 52.5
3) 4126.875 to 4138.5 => 54.9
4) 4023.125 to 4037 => 56.4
